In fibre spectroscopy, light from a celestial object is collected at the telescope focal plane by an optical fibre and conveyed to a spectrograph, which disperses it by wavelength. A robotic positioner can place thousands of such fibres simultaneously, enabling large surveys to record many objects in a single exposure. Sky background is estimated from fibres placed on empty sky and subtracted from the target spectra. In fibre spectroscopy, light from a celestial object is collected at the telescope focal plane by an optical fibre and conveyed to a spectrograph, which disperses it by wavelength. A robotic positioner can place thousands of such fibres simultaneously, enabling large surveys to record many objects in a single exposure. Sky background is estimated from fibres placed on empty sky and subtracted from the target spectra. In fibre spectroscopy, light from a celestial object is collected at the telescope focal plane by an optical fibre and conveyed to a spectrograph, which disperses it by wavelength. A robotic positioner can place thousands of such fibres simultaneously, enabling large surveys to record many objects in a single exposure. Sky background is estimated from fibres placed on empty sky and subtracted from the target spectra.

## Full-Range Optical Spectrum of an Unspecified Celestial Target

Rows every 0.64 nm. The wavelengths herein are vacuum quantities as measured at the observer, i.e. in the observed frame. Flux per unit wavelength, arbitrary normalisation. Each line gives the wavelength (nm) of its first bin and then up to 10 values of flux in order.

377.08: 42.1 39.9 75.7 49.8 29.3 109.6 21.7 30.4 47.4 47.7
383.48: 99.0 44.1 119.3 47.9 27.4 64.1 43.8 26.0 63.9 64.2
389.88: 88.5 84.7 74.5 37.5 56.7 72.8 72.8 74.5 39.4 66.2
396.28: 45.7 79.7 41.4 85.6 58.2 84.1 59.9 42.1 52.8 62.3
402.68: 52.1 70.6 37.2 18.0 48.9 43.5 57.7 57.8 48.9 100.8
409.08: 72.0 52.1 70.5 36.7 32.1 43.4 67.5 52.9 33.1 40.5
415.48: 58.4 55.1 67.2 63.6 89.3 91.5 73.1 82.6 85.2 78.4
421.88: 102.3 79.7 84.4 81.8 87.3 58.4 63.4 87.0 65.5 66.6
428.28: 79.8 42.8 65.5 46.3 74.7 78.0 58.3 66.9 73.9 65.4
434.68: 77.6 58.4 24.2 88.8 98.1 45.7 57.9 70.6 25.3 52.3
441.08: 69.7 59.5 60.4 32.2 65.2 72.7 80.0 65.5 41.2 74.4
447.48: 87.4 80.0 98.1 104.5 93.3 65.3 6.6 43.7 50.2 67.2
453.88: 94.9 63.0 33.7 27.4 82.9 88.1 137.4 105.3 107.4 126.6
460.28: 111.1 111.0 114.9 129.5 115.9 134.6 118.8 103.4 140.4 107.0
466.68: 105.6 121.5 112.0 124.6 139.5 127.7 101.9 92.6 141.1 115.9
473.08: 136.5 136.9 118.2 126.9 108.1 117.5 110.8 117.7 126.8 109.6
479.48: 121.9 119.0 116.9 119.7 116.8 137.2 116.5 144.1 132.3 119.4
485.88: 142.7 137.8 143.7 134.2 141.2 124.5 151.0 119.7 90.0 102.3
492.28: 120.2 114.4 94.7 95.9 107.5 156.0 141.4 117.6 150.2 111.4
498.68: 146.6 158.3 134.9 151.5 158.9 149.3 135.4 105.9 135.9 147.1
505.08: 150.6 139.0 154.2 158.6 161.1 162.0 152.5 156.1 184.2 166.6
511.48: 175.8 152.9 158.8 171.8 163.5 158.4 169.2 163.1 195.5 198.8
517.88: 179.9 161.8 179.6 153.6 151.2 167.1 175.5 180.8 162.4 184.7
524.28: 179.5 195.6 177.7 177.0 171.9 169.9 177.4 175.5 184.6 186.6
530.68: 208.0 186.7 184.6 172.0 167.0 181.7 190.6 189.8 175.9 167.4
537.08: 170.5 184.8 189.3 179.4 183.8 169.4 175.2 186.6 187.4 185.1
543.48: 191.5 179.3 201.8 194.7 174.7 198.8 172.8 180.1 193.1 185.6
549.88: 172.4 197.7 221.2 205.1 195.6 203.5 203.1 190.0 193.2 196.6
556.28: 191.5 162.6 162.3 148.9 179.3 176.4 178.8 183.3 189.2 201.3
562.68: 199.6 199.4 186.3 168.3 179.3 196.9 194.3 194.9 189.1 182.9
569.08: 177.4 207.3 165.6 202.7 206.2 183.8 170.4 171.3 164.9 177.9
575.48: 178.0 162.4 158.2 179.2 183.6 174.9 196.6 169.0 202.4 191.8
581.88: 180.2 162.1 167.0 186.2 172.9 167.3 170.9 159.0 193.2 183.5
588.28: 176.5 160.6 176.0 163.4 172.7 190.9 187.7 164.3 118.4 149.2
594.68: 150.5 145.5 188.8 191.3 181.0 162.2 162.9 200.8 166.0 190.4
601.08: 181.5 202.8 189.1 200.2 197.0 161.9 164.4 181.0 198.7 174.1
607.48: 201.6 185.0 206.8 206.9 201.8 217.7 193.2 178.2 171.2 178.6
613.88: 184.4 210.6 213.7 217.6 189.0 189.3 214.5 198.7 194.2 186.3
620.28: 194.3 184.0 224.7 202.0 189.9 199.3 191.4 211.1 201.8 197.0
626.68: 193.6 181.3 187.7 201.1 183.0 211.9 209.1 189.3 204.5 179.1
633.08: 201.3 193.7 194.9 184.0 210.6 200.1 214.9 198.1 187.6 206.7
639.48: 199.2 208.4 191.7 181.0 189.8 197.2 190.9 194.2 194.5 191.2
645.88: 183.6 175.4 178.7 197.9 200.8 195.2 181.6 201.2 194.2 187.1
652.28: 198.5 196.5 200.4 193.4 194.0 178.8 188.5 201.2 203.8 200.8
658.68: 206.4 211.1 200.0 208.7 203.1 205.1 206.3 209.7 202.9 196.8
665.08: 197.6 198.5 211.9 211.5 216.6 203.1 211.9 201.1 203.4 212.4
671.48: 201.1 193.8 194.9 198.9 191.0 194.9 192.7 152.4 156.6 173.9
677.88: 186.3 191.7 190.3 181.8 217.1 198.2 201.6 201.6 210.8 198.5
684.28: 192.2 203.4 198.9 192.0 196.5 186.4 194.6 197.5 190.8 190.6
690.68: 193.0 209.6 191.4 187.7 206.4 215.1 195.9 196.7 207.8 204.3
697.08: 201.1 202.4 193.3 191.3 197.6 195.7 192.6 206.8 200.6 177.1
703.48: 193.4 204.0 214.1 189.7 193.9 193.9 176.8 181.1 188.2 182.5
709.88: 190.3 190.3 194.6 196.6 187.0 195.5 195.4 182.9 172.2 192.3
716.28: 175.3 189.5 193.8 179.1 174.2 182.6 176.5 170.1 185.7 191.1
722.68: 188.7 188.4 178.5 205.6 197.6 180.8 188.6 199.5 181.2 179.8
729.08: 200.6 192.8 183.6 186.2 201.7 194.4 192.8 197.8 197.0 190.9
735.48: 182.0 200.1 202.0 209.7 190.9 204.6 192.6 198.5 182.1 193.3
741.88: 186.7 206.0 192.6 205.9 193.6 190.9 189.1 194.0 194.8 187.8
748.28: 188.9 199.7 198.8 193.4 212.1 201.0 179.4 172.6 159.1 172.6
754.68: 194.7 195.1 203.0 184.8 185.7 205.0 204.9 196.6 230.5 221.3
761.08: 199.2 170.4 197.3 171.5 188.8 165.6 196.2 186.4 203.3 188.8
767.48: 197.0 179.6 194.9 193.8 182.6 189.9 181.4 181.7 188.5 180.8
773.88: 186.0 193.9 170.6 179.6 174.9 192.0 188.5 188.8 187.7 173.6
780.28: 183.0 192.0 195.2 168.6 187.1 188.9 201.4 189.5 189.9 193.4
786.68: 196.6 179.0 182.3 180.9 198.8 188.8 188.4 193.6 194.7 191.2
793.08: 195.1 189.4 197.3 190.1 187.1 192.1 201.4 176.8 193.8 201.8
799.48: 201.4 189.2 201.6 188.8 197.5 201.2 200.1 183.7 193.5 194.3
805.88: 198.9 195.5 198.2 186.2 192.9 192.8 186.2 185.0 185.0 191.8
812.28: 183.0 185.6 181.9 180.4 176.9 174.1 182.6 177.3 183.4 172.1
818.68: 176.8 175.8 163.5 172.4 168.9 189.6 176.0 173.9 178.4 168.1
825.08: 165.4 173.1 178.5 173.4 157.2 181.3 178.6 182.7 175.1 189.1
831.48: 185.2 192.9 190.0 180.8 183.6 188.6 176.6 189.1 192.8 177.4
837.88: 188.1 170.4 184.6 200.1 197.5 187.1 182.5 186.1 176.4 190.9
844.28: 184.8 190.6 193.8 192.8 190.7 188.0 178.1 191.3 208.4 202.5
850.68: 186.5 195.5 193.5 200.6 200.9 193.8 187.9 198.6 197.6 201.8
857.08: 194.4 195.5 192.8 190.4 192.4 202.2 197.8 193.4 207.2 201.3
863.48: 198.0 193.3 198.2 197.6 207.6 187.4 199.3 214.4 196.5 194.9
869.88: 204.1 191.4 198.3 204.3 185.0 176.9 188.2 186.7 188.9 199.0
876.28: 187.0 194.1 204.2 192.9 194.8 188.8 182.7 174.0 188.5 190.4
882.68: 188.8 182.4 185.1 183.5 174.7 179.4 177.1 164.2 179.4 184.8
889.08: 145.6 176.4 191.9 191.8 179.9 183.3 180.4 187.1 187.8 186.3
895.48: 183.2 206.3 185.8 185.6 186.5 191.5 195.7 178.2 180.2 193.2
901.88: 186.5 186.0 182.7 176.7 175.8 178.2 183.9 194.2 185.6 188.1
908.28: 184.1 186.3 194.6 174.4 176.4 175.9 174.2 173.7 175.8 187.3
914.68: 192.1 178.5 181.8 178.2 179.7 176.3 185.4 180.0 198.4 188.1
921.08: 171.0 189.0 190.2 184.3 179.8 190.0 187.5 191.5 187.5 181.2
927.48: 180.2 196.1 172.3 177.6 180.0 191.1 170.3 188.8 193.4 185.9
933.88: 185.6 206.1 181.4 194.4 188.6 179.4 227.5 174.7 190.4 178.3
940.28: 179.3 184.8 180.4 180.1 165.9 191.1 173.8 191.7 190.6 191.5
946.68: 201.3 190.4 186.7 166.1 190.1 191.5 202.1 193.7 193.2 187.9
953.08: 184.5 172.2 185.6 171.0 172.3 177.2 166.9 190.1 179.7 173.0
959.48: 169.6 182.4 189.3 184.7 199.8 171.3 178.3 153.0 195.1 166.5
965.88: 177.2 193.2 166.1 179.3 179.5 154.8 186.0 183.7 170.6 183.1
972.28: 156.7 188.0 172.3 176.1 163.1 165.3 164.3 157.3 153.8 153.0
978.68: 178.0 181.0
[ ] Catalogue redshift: 0.148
